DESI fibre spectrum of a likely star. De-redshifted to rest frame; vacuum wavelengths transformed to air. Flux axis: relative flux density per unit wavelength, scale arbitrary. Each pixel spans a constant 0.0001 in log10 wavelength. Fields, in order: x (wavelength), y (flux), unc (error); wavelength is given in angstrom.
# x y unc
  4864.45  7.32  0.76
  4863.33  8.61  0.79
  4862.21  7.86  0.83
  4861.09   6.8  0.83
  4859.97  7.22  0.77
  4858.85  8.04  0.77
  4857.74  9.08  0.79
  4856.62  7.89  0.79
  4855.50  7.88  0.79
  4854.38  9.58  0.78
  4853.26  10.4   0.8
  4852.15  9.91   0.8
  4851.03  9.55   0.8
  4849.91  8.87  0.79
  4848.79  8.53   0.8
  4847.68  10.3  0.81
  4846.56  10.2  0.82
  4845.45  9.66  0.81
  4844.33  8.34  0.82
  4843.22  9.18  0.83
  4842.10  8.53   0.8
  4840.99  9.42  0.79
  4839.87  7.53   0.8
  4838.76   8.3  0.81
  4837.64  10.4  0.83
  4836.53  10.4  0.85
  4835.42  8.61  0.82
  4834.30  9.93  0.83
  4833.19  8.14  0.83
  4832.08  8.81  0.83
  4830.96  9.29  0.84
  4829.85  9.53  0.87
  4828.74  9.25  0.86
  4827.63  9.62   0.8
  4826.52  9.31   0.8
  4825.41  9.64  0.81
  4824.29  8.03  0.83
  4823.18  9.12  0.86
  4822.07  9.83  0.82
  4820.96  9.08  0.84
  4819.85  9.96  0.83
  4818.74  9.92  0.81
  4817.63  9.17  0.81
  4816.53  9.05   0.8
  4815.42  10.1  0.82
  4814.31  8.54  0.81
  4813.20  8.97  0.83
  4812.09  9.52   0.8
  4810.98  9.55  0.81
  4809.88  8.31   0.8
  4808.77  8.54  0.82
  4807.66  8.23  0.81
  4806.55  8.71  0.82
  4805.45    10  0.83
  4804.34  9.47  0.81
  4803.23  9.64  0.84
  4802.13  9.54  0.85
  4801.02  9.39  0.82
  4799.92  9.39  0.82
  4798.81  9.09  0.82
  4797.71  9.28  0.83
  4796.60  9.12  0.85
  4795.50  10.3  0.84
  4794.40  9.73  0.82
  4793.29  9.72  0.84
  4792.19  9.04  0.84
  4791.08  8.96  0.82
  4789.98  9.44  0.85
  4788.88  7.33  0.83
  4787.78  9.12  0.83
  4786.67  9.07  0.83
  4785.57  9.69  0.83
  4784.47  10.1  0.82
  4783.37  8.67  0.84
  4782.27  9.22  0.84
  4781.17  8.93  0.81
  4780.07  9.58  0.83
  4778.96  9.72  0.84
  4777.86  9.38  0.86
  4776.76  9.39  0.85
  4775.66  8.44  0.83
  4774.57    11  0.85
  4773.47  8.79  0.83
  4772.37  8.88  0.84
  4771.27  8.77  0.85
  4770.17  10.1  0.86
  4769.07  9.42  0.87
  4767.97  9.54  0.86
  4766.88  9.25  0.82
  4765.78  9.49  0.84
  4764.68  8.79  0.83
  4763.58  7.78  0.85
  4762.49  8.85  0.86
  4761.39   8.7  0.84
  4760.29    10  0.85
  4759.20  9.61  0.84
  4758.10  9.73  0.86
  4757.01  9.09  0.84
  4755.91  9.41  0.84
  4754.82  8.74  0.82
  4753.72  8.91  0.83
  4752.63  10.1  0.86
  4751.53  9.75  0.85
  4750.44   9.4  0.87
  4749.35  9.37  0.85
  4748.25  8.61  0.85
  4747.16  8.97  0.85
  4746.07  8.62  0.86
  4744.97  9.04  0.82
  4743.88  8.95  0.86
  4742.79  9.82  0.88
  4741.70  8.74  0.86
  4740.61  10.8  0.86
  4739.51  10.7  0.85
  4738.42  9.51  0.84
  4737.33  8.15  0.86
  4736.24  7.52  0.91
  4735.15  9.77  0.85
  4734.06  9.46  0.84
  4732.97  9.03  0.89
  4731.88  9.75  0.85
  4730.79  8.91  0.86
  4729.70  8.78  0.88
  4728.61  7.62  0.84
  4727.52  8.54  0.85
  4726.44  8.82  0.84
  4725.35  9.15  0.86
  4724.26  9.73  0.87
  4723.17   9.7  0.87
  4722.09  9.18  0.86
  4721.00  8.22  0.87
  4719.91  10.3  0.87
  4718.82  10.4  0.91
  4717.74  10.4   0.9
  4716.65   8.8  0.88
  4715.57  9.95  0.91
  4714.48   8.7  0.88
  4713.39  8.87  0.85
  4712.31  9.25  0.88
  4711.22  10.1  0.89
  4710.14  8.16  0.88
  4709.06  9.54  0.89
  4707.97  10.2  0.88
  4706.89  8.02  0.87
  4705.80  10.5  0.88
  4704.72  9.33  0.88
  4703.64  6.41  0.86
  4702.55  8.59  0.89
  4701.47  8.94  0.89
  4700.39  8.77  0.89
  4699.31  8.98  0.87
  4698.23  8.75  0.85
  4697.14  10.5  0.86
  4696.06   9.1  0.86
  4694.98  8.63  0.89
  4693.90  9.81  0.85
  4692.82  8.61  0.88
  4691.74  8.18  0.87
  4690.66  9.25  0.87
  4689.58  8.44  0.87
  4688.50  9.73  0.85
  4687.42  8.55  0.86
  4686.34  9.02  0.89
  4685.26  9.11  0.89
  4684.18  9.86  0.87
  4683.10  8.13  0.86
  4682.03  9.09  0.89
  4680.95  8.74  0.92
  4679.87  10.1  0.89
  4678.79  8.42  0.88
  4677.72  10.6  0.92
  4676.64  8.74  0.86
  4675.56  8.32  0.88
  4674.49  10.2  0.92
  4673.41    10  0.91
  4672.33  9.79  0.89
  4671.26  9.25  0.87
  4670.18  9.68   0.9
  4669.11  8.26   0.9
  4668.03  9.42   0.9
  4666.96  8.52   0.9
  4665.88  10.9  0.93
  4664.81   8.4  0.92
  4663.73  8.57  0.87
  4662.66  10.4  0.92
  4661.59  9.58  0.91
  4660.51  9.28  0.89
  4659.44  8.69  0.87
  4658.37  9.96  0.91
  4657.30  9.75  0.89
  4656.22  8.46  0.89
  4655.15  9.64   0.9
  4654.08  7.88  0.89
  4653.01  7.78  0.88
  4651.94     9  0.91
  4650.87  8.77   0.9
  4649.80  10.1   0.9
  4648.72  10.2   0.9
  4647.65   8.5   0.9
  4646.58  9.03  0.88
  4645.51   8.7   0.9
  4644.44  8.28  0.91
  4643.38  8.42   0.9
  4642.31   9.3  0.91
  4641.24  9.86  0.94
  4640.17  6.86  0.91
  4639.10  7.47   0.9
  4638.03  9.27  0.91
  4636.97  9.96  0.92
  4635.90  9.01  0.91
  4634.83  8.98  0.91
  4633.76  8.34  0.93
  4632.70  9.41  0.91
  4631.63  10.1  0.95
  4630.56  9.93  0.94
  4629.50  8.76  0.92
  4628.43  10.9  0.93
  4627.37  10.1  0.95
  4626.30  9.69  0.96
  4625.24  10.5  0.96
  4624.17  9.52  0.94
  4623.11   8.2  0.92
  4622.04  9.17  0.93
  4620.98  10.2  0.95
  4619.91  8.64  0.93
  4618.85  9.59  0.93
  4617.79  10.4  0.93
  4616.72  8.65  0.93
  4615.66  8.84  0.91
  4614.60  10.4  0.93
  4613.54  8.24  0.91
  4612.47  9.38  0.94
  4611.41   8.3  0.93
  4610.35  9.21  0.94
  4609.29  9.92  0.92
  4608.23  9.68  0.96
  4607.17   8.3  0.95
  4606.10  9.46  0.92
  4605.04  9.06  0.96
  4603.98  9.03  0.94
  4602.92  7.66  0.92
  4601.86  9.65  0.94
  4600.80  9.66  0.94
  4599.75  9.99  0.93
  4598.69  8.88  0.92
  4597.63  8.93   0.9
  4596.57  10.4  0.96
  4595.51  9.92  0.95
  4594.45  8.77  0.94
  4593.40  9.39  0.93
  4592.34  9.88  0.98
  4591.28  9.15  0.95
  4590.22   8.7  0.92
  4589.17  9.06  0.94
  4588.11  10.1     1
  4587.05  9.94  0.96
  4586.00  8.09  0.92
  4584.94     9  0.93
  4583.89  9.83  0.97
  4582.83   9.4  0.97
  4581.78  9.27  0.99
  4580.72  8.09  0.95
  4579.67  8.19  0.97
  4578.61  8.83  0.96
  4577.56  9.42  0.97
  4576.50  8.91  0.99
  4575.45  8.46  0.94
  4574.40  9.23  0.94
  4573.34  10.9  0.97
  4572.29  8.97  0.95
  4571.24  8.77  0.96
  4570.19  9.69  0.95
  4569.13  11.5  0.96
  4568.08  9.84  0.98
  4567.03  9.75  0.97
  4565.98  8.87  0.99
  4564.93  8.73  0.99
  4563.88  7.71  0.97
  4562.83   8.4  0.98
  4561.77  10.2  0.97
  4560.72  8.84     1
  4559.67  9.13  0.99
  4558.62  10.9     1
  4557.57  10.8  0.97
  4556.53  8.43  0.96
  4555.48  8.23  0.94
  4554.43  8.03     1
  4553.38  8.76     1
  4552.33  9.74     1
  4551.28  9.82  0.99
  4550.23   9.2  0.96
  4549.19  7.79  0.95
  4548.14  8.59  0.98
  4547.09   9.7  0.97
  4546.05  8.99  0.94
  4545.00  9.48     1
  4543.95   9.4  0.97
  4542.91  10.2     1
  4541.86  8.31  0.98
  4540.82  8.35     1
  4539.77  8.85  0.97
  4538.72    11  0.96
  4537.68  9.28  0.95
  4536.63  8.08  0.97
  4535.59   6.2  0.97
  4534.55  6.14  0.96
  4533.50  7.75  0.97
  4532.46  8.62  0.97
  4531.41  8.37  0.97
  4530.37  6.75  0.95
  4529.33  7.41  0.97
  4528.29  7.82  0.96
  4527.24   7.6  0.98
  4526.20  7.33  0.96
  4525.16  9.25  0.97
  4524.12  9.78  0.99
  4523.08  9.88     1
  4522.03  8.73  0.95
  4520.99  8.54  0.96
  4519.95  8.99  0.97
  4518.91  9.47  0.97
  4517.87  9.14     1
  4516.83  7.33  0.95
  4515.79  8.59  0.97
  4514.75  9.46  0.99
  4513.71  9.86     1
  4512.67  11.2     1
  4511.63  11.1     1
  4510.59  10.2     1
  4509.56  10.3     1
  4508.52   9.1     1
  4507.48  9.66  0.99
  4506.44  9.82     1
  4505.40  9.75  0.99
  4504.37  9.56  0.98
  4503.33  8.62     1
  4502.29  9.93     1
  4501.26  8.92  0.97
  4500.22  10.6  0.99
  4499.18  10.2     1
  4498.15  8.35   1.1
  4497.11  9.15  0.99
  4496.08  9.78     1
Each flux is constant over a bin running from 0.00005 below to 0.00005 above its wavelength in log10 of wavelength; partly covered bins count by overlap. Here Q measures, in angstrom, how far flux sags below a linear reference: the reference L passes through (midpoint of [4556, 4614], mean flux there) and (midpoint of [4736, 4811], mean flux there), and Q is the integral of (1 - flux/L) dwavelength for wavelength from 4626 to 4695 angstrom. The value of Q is 0.7 angstrom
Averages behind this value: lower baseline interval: 9.25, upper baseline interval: 9.24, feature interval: 9.15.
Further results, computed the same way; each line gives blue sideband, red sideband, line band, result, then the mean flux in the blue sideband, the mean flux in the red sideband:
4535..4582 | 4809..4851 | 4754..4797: -0.28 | 9.1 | 9.21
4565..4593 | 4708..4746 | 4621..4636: -0.38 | 9.29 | 9.25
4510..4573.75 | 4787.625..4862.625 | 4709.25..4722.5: -0.44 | 9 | 9.11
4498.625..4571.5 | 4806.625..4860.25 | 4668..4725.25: -0.60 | 9.08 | 9.12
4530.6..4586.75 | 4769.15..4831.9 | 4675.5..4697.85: 0.09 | 8.99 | 9.28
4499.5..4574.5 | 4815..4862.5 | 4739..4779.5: -1.03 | 9.09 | 9.08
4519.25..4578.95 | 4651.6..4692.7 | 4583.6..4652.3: -1.53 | 8.9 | 9.15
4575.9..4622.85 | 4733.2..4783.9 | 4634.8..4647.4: 0.65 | 9.21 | 9.25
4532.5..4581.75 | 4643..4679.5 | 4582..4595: -0.31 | 9.01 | 9.17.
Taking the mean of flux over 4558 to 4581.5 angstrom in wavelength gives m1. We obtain 9.24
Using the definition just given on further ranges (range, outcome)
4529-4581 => 8.92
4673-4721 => 9.17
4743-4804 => 9.26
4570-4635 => 9.29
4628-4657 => 8.99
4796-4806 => 9.44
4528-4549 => 8.46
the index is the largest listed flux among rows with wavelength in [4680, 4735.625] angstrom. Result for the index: 10.5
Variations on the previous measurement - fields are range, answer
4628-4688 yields 10.9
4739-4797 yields 11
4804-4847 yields 10.4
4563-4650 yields 11.5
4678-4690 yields 10.1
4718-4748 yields 10.8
